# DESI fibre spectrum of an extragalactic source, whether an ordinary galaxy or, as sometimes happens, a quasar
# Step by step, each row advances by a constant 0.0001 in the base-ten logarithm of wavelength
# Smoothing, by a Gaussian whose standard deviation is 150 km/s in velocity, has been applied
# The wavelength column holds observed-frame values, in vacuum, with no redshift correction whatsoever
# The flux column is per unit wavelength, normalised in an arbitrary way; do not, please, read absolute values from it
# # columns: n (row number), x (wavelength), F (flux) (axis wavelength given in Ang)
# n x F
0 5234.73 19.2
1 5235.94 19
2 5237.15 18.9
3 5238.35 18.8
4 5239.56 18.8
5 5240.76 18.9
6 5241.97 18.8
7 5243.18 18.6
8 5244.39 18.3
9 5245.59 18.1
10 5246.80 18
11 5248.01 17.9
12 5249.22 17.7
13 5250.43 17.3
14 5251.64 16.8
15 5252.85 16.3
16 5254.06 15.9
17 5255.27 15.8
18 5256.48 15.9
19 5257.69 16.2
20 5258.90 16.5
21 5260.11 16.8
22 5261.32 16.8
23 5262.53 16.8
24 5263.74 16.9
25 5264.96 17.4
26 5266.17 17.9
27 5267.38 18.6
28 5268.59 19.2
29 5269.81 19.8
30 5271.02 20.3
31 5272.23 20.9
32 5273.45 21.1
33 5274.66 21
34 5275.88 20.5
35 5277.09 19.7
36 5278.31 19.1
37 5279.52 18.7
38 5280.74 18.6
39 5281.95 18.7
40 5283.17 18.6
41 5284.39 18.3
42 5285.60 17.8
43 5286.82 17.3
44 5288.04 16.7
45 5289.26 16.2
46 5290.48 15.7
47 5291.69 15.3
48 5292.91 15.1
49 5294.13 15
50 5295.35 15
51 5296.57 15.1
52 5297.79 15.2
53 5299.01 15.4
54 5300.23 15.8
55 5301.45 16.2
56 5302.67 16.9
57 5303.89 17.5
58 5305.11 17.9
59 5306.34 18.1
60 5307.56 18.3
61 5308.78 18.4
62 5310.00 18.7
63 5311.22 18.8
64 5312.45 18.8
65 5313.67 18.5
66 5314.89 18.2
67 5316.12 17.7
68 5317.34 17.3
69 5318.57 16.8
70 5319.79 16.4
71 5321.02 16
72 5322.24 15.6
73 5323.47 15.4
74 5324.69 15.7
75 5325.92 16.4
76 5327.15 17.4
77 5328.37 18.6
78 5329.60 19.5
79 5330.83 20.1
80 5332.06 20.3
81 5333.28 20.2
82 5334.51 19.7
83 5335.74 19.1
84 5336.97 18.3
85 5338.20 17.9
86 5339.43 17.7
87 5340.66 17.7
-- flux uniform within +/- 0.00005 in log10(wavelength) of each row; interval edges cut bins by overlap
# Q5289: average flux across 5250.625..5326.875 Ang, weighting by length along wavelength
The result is 17.4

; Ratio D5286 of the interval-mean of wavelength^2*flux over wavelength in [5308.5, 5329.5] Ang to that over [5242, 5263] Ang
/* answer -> 1.04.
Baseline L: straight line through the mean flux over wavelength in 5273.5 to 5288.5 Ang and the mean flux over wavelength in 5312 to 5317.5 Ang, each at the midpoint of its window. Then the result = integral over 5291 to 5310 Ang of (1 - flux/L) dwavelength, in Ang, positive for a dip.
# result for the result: 2.1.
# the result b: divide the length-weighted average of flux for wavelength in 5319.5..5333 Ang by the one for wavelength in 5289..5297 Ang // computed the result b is 1.1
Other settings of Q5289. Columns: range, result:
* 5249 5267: 16.7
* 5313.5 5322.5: 17.1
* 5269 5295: 18.3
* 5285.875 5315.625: 16.9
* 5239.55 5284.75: 18.2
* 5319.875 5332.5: 17.4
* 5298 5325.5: 17.2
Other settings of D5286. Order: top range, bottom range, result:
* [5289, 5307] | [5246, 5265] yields 0.97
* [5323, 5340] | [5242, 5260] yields 1.10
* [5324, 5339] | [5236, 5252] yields 1.05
